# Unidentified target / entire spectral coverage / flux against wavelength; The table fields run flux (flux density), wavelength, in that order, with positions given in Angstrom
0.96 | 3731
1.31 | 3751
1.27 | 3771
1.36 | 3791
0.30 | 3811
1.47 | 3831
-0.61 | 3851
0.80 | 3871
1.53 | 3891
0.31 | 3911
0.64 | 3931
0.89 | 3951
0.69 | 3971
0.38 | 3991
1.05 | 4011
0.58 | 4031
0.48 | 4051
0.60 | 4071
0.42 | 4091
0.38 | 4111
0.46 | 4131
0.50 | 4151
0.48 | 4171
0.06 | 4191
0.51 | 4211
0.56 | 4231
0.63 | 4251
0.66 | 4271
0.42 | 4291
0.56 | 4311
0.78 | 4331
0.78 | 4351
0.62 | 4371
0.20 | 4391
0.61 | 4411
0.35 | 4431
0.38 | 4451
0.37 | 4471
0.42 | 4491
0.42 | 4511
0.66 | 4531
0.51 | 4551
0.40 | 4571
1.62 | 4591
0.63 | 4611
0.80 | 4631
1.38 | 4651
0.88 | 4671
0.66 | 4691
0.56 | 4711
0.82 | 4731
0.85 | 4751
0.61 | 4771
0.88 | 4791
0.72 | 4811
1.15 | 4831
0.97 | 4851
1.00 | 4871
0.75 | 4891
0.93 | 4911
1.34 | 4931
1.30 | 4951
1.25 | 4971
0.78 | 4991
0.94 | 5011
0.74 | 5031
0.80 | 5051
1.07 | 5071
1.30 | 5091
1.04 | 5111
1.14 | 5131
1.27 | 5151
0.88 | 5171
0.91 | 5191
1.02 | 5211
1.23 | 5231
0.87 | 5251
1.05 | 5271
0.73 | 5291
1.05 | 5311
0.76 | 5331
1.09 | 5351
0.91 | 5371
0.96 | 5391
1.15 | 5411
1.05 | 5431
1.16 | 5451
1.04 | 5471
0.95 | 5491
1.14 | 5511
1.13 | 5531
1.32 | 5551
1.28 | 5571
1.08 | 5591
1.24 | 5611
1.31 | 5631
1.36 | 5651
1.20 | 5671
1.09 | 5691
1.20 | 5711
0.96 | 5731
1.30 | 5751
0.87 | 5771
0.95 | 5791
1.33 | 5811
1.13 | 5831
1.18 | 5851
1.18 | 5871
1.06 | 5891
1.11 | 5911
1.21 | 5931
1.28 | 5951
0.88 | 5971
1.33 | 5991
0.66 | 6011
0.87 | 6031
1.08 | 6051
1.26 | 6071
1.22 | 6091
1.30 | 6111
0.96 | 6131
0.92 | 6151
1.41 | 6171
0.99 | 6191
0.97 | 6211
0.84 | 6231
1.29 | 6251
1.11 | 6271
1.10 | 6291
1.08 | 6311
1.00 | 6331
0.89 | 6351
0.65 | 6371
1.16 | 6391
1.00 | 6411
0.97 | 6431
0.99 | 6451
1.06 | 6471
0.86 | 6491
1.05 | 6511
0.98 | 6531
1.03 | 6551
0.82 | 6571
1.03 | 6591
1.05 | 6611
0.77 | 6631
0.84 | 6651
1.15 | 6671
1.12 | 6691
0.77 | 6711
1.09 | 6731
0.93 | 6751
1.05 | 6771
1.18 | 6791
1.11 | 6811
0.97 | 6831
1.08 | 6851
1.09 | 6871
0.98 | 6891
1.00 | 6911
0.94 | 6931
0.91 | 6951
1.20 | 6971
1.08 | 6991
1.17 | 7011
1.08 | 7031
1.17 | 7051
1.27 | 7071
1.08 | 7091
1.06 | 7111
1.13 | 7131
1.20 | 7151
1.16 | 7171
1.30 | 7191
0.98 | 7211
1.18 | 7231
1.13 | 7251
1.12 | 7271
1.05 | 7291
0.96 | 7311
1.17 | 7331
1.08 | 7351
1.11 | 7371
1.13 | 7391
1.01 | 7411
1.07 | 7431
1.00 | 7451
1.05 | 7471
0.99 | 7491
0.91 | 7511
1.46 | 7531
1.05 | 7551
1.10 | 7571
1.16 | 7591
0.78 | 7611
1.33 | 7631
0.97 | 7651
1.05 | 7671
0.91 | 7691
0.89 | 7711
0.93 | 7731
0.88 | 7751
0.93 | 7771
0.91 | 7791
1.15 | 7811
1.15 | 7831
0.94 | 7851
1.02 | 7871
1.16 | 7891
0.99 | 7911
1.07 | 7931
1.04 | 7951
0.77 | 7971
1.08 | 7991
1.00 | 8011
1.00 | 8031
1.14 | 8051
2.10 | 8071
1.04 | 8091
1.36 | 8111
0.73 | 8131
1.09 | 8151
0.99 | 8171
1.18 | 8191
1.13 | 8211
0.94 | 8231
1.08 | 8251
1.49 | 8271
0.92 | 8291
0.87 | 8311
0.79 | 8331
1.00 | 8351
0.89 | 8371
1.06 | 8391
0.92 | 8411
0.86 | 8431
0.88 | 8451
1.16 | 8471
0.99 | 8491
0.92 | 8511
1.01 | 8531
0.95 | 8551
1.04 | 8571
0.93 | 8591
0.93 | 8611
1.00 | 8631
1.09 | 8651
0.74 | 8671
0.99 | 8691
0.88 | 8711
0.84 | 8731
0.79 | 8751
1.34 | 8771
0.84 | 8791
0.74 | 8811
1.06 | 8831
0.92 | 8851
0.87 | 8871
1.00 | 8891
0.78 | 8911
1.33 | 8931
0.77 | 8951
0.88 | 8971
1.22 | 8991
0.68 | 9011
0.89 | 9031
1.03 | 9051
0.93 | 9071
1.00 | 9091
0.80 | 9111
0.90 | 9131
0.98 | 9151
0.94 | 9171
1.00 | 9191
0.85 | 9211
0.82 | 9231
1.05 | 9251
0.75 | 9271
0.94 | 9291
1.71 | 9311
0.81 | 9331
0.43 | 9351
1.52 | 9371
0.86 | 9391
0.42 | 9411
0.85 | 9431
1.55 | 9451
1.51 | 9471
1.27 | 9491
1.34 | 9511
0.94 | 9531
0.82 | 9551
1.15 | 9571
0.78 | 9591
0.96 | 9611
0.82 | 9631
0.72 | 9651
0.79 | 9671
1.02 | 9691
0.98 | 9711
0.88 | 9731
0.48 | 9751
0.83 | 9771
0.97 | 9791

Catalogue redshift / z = 0.230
